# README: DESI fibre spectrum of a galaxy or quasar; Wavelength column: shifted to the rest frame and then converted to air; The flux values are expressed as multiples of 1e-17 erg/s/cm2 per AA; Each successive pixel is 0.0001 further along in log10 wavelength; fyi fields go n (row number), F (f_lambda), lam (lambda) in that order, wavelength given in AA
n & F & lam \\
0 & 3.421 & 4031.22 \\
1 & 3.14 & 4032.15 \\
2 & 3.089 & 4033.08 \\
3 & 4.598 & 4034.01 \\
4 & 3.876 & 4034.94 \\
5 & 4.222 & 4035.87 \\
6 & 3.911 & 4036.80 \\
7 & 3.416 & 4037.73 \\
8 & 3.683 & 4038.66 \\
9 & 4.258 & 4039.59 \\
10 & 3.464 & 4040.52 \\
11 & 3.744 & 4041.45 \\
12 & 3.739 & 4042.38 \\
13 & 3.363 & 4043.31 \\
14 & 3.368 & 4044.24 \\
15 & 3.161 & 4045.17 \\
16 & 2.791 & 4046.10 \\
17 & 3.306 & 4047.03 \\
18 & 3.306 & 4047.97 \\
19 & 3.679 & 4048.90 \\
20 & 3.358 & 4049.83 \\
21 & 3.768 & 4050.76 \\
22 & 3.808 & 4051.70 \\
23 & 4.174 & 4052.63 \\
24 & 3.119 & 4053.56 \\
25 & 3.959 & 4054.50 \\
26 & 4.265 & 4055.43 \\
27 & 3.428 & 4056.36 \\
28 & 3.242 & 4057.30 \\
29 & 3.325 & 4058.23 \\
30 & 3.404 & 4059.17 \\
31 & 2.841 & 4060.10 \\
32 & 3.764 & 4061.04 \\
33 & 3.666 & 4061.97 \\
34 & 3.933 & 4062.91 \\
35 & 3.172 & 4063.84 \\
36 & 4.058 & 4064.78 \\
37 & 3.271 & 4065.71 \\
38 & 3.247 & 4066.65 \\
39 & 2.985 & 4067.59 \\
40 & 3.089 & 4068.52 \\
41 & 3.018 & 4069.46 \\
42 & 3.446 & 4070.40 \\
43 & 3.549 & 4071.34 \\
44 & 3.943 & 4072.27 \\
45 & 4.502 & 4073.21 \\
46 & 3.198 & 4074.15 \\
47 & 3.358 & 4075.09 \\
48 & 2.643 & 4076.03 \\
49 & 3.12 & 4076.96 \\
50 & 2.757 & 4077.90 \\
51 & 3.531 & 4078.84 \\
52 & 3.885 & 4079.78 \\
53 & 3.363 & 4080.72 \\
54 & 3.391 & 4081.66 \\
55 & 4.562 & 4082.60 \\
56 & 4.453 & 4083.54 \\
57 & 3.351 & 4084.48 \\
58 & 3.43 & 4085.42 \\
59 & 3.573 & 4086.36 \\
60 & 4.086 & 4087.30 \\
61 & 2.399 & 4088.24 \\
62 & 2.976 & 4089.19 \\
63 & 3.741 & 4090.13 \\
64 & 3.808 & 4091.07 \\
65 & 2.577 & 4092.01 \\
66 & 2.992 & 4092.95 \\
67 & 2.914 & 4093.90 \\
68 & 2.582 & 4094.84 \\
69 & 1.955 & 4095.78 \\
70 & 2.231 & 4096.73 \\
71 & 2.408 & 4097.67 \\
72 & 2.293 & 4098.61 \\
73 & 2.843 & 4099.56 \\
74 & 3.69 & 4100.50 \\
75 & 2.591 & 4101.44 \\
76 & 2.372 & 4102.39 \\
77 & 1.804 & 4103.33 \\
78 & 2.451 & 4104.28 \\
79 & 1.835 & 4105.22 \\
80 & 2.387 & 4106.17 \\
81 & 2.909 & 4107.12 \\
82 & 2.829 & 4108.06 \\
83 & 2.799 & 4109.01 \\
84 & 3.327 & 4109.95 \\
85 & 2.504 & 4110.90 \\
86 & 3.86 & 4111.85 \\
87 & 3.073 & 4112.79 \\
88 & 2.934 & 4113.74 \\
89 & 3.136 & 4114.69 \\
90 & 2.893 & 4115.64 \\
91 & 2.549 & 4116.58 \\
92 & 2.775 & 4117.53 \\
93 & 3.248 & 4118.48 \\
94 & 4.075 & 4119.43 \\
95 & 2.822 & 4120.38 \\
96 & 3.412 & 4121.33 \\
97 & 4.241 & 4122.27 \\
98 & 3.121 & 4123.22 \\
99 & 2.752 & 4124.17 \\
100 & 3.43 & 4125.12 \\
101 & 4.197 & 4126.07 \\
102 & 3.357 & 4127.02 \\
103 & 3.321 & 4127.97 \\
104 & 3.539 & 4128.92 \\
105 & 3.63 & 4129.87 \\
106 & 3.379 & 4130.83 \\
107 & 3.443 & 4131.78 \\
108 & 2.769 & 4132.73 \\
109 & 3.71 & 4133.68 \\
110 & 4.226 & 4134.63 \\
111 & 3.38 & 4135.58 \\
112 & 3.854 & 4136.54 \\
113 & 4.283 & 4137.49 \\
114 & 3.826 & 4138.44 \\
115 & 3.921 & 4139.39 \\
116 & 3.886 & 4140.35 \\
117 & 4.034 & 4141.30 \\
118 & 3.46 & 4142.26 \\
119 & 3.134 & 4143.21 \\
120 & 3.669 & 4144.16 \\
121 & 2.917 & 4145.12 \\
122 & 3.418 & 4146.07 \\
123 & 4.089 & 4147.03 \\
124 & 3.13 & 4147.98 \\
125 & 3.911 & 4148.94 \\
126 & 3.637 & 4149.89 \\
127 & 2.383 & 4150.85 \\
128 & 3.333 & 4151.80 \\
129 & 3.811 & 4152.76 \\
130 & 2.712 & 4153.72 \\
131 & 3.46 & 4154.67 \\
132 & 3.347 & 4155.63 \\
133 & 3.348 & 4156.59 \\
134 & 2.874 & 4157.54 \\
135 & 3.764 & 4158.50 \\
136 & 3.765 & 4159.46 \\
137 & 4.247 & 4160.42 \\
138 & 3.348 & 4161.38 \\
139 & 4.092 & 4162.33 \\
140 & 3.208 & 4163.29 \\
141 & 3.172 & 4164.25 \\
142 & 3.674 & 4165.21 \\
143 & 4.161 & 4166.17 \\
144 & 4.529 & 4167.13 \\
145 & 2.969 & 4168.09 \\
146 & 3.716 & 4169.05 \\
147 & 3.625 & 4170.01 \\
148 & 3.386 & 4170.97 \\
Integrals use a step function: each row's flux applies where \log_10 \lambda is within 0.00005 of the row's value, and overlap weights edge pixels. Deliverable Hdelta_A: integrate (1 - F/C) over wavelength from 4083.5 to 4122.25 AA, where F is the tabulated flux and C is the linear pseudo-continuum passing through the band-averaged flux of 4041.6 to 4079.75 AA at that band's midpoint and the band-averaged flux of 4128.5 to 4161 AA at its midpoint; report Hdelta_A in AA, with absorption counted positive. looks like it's 6.1 AA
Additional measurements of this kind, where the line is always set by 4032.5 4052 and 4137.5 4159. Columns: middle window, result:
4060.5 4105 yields 4.5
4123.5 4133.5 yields 0.3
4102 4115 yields 2.9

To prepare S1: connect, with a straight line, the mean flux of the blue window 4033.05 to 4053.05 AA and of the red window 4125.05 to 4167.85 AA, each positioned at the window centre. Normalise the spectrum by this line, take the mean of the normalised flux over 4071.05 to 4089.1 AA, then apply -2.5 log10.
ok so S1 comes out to 0.031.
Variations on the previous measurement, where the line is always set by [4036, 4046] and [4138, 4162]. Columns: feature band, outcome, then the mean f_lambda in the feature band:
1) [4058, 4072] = 0.06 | 3.39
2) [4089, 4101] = 0.24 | 2.85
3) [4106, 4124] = 0.14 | 3.11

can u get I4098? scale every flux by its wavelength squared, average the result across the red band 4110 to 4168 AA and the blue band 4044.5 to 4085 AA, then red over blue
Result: 1.03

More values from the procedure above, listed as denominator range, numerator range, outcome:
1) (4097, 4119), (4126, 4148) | 1.32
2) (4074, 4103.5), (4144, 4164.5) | 1.14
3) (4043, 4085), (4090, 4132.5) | 0.88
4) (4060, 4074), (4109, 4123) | 0.93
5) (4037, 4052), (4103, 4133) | 0.91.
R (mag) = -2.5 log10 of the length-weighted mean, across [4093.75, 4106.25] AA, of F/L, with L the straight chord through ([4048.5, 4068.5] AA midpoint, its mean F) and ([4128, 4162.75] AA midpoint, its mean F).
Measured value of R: 0.40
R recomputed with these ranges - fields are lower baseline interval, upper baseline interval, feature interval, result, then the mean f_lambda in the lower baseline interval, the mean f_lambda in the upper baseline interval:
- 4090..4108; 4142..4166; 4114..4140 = -0.13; 2.64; 3.45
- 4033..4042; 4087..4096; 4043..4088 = -0.03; 3.86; 3.01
